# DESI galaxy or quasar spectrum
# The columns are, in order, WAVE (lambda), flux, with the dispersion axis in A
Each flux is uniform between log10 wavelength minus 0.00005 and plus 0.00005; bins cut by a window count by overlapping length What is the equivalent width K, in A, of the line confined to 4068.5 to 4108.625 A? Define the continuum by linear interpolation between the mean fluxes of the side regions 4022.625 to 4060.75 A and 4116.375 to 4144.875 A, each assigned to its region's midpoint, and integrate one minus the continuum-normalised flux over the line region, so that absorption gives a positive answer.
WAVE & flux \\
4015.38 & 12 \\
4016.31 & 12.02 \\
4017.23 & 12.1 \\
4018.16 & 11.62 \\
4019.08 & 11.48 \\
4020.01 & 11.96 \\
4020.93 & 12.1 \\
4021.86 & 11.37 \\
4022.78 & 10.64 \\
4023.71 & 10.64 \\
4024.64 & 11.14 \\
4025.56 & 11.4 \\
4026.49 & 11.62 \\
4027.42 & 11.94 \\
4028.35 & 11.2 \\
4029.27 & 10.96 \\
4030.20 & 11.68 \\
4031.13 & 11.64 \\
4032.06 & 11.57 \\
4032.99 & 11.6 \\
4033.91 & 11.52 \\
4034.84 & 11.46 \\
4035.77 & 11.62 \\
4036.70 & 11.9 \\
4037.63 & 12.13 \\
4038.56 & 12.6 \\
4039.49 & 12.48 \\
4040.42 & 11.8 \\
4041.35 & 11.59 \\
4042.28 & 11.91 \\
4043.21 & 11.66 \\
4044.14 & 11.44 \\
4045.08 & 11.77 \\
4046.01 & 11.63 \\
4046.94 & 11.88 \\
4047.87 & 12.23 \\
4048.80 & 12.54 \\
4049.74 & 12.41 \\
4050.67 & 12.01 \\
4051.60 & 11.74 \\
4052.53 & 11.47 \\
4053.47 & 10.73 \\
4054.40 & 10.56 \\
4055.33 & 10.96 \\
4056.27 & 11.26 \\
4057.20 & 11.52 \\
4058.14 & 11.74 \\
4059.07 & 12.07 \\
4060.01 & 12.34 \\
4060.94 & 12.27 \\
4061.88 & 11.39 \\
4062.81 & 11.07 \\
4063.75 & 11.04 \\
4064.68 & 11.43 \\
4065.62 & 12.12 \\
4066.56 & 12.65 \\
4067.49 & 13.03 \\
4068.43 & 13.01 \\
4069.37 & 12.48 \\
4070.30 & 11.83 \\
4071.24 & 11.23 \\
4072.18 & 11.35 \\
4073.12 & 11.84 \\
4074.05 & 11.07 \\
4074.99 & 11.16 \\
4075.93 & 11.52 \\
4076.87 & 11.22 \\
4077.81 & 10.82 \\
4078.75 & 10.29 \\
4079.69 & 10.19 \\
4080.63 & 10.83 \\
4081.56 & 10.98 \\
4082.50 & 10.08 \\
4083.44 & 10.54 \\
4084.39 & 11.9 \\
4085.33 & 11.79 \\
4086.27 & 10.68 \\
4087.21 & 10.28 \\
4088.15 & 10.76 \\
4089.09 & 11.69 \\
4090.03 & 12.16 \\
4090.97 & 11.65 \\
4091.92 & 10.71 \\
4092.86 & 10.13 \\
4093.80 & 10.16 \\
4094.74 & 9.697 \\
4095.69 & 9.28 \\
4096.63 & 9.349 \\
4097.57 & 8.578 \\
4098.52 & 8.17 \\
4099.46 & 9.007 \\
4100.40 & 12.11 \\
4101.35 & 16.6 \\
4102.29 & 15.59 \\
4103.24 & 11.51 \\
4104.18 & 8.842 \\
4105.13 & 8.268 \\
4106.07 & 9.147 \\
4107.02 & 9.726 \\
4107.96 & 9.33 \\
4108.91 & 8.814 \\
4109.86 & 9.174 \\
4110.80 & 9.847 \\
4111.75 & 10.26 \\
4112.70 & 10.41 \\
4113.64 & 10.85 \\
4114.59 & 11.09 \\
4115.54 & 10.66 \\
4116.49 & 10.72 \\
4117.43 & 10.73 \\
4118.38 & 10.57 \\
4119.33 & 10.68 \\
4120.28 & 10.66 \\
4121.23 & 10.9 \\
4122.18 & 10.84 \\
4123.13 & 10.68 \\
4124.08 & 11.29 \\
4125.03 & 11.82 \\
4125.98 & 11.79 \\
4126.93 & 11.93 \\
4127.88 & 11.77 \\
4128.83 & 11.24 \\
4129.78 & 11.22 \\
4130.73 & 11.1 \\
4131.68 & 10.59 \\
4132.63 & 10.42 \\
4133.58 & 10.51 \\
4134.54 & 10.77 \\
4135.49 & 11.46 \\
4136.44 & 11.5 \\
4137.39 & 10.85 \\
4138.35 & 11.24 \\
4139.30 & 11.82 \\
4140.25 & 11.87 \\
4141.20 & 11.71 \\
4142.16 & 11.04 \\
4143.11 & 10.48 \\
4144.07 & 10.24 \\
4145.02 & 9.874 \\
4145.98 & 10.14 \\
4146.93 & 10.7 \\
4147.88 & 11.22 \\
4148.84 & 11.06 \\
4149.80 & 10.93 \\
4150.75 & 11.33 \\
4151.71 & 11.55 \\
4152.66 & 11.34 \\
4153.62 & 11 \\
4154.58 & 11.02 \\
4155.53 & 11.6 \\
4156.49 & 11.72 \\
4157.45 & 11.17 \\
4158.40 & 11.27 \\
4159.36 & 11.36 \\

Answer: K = 1.8 A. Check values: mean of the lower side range 11.6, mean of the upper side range 11.1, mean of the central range 10.8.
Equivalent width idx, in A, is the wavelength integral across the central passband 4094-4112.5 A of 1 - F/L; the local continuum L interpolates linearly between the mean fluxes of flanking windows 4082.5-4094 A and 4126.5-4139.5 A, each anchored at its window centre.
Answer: 1.5 A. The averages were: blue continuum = 11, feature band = 10.2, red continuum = 11.2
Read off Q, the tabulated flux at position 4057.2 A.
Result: 11.52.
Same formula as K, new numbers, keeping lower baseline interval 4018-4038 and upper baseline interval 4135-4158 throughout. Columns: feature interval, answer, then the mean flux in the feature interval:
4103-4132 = 1.8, 10.5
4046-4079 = -0.8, 11.7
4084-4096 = 0.5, 10.9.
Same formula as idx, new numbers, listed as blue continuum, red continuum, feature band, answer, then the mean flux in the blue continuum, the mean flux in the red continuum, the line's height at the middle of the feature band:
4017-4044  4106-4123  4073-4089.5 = -0.2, 11.6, 10.3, 10.8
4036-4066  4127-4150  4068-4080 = 0.2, 11.7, 11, 11.5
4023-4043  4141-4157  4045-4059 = -0.1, 11.6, 11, 11.5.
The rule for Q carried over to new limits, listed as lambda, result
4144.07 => 10.24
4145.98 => 10.14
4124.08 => 11.29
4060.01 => 12.34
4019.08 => 11.48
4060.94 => 12.27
